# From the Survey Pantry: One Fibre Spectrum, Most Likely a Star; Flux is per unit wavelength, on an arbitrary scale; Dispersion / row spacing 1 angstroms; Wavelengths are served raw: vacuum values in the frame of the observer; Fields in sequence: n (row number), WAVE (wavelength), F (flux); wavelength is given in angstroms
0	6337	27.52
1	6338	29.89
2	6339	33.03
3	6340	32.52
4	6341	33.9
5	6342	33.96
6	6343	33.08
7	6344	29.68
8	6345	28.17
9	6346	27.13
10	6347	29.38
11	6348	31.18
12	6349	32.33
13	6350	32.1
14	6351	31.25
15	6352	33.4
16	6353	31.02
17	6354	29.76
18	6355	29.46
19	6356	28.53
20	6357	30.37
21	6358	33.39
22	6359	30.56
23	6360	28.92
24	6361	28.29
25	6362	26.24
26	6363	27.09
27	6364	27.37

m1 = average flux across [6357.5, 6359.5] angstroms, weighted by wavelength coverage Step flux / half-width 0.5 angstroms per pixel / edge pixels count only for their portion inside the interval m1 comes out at 32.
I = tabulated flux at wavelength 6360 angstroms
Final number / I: 28.92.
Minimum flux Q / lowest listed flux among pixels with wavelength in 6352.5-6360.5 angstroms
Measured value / 28.53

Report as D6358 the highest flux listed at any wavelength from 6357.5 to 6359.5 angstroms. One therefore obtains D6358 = 33.39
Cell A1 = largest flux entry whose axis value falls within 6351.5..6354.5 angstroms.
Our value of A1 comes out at 33.4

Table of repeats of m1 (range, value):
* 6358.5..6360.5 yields 29.7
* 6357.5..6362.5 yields 29.5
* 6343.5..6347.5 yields 28.6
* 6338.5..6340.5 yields 32.8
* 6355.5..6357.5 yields 29.5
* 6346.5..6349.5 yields 31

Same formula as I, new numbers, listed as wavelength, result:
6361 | 28.29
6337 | 27.52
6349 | 32.33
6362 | 26.24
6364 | 27.37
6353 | 31.02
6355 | 29.46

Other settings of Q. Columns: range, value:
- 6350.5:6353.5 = 31.02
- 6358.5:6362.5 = 26.24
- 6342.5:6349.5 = 27.13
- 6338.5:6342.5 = 32.52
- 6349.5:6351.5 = 31.25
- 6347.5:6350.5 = 31.18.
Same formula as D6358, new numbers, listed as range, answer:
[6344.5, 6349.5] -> 32.33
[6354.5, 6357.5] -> 30.37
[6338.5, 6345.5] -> 33.96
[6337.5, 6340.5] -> 33.03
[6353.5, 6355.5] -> 29.76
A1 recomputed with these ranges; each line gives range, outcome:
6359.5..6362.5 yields 28.92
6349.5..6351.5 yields 32.1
